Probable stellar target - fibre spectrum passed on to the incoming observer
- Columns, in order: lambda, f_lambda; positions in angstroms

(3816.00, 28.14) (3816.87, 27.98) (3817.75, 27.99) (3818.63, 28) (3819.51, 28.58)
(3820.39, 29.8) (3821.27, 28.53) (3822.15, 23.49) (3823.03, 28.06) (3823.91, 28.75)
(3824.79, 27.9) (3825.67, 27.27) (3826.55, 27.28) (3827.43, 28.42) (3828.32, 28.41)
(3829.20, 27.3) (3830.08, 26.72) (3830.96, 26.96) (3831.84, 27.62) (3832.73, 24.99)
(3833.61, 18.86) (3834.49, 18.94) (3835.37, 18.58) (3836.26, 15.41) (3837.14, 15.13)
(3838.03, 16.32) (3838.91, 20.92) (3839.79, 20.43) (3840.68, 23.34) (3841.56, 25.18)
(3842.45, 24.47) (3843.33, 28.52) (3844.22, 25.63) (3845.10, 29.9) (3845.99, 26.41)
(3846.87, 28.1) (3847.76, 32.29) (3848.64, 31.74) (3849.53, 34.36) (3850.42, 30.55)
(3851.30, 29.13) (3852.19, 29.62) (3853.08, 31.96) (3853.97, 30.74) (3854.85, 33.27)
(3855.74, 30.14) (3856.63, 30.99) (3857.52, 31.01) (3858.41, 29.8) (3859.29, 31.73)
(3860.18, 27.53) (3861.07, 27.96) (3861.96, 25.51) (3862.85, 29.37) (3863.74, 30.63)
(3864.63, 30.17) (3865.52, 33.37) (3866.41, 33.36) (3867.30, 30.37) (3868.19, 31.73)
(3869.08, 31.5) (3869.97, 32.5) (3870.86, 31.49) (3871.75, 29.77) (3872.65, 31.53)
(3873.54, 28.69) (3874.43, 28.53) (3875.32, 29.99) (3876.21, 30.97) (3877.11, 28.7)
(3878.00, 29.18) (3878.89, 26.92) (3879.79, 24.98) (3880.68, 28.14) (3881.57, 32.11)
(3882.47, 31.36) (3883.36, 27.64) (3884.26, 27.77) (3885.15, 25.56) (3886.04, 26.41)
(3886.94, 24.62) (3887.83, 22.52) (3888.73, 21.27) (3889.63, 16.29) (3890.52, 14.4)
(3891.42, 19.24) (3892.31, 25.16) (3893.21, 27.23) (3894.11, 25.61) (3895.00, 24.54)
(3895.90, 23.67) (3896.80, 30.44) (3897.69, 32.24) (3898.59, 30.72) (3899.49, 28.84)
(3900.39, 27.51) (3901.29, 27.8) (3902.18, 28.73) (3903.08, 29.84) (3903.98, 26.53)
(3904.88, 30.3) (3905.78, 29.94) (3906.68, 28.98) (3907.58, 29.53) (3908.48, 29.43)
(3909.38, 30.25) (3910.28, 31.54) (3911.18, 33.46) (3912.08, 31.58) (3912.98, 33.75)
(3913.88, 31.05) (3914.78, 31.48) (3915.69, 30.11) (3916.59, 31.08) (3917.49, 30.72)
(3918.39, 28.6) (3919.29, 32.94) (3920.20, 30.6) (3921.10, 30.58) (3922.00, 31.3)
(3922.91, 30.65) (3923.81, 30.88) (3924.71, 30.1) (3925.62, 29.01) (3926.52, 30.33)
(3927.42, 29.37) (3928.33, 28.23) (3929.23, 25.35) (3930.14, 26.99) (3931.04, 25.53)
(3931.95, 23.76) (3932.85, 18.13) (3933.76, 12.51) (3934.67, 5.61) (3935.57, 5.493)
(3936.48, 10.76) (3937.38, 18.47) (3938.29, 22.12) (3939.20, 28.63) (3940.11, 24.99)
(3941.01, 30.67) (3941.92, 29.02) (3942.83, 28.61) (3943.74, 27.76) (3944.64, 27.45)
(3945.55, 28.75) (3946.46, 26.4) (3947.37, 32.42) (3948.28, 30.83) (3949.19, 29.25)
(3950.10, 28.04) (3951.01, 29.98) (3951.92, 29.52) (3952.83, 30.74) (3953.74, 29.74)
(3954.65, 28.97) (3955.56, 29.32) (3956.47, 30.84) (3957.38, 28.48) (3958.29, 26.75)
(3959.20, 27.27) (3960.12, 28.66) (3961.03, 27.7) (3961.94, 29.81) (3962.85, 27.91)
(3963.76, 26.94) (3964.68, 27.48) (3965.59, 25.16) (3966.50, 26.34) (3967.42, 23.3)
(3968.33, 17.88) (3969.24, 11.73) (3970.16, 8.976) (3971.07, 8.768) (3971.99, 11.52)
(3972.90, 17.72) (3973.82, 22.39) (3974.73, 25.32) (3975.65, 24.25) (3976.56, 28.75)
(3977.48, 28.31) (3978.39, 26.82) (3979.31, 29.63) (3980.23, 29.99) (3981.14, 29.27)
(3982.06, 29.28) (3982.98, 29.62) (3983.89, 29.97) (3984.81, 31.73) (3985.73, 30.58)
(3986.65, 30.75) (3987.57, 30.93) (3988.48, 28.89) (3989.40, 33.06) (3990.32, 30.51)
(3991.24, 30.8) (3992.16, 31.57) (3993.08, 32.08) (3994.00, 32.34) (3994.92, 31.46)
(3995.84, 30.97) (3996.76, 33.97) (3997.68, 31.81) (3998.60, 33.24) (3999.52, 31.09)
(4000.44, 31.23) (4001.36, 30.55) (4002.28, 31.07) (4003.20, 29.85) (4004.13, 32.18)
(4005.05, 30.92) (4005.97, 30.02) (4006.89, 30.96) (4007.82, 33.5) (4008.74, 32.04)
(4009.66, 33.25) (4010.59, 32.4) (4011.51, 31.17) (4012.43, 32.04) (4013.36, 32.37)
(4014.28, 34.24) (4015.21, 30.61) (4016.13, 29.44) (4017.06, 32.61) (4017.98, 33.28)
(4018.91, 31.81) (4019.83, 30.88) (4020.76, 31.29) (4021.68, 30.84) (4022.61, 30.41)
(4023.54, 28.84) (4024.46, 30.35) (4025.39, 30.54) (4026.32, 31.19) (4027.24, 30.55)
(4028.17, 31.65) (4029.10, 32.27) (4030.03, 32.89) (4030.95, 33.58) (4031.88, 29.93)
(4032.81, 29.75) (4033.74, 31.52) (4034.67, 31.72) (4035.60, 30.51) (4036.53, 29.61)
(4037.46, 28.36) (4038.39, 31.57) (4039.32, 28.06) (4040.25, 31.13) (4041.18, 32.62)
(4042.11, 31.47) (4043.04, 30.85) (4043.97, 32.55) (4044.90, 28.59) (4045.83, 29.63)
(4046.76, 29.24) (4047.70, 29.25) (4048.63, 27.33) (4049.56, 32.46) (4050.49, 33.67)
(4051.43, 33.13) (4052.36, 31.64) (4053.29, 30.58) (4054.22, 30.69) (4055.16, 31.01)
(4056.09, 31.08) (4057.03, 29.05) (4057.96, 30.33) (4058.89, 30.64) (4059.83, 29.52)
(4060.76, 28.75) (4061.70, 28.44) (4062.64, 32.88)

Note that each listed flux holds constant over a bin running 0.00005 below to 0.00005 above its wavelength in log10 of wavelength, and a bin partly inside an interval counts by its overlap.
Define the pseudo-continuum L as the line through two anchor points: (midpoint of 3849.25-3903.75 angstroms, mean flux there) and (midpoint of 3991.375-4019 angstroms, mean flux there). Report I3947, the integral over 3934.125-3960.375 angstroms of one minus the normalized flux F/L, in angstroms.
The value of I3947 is 3.74 angstroms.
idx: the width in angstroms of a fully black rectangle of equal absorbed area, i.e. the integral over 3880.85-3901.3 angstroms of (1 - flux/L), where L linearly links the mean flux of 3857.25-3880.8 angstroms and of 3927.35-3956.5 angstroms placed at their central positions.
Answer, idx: 1.9 angstroms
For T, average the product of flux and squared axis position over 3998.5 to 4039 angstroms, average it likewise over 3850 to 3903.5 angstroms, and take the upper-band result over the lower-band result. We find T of 1.2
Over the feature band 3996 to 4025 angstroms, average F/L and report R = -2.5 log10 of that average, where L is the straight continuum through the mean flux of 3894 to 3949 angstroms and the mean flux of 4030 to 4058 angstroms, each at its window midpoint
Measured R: -0.06 mag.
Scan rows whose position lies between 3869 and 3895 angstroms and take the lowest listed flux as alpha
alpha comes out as 14.4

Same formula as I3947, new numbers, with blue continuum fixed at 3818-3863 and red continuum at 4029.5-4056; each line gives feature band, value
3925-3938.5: 3.7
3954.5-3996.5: 3.9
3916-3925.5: -0.7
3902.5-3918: -1.3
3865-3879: -1.6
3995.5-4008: -0.6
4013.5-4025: -0.3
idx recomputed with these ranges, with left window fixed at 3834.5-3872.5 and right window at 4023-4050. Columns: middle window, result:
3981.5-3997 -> -0.6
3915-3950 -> 3.5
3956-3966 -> 0.6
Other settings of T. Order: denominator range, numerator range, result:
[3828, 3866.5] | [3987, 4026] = 1.26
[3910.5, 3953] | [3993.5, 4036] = 1.21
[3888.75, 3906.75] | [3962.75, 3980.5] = 0.88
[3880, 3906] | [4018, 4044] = 1.26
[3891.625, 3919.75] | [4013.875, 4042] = 1.12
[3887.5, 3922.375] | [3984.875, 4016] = 1.17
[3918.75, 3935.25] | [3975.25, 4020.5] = 1.23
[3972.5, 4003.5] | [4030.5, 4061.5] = 1.06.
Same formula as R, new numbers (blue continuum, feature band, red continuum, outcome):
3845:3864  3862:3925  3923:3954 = -0.034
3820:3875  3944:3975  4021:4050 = 0.161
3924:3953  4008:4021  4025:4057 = -0.093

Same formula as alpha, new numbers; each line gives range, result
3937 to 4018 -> 8.768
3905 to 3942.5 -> 5.493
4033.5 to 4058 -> 27.33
